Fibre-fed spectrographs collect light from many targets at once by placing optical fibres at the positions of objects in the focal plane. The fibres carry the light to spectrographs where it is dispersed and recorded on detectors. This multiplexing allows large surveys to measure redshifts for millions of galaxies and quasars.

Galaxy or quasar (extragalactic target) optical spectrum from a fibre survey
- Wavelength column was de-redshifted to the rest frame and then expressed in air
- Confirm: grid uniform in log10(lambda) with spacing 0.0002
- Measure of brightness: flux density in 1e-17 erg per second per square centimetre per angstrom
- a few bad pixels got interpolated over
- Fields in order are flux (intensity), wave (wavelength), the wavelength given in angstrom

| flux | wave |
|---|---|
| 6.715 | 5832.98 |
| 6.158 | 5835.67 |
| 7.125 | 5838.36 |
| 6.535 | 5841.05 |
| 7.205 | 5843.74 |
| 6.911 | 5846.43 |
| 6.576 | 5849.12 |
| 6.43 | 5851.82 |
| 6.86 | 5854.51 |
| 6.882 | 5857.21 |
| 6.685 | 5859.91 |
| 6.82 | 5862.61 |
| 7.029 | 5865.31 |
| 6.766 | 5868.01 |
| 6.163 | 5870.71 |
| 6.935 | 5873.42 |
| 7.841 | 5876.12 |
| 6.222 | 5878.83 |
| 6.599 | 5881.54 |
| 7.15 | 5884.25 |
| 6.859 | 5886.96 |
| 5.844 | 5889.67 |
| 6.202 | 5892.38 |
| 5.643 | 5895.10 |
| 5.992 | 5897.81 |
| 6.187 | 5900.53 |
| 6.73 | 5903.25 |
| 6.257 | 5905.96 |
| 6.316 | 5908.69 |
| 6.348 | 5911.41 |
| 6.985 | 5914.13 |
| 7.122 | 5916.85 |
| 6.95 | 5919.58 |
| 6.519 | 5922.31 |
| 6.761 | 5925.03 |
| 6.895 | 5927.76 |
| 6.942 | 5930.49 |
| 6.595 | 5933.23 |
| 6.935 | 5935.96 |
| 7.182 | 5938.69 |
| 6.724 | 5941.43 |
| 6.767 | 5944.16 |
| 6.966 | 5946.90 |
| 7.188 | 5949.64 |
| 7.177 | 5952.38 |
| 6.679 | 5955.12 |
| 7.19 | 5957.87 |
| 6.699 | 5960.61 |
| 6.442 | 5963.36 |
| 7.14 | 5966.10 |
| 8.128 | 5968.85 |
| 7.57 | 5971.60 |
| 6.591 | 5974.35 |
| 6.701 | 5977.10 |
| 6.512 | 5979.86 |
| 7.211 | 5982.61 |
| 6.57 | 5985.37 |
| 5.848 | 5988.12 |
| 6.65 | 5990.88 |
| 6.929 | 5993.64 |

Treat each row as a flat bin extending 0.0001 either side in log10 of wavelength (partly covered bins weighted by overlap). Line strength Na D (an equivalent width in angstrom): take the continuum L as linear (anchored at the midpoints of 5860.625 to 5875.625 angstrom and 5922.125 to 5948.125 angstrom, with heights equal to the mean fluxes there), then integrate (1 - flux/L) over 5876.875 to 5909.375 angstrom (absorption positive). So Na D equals 2.18 angstrom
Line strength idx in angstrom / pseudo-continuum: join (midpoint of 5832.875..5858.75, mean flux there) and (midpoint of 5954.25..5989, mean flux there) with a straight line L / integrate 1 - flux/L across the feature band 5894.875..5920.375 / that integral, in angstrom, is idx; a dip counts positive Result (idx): 1.25 angstrom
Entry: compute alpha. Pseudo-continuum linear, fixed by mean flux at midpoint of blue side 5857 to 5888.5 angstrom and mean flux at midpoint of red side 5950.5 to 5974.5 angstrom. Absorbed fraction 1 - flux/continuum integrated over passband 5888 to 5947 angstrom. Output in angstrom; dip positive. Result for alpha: 3.2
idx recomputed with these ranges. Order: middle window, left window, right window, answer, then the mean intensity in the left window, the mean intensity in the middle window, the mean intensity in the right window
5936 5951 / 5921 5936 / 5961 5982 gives -0.3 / 6.76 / 6.96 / 7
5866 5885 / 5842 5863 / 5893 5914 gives -0.8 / 6.79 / 6.81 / 6.26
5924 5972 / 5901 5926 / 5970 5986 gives -1.5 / 6.65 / 6.99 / 6.89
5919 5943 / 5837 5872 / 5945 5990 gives 0.1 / 6.77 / 6.83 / 6.91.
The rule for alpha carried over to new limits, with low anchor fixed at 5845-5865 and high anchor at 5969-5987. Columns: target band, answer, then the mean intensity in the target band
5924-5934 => 0.1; 6.81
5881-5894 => 0.6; 6.51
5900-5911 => 0.7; 6.38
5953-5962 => 0.0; 6.88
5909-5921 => 0.1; 6.8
